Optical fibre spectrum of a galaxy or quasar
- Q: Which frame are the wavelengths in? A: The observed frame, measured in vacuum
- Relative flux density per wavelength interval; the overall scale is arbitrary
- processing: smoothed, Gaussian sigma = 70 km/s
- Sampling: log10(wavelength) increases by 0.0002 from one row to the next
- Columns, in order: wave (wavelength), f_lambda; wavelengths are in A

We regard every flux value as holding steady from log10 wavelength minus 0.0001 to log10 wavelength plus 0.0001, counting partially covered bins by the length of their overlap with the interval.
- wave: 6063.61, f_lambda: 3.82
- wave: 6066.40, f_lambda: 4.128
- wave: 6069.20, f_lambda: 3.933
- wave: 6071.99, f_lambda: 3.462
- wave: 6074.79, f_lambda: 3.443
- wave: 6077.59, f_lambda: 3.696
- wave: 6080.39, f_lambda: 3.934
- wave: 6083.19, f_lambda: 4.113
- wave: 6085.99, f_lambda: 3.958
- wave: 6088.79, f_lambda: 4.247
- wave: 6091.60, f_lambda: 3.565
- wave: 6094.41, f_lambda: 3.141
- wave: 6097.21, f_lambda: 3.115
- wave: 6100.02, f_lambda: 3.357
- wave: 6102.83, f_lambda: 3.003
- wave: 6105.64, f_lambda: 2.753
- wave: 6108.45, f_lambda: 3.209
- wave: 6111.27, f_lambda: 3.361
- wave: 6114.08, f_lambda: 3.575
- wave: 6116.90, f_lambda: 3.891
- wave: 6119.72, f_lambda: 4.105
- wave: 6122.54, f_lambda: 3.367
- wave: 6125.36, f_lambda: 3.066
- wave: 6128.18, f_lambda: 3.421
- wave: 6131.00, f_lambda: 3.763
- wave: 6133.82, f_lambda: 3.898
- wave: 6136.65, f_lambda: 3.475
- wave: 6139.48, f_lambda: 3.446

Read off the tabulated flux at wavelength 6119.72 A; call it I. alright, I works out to 4.105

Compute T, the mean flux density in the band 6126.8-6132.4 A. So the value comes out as 3.59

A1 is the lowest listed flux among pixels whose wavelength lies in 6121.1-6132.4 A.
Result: 3.066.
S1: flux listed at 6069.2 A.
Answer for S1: 3.933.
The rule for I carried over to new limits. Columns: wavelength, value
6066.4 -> 4.128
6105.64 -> 2.753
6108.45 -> 3.209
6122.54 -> 3.367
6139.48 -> 3.446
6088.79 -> 4.247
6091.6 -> 3.565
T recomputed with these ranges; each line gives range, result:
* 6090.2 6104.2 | 3.24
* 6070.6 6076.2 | 3.45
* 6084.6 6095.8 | 3.73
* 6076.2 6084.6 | 3.92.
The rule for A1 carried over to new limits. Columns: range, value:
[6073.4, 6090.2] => 3.443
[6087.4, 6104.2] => 3.003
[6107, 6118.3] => 3.209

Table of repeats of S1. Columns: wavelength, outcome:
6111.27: 3.361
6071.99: 3.462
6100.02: 3.357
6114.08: 3.575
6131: 3.763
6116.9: 3.891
